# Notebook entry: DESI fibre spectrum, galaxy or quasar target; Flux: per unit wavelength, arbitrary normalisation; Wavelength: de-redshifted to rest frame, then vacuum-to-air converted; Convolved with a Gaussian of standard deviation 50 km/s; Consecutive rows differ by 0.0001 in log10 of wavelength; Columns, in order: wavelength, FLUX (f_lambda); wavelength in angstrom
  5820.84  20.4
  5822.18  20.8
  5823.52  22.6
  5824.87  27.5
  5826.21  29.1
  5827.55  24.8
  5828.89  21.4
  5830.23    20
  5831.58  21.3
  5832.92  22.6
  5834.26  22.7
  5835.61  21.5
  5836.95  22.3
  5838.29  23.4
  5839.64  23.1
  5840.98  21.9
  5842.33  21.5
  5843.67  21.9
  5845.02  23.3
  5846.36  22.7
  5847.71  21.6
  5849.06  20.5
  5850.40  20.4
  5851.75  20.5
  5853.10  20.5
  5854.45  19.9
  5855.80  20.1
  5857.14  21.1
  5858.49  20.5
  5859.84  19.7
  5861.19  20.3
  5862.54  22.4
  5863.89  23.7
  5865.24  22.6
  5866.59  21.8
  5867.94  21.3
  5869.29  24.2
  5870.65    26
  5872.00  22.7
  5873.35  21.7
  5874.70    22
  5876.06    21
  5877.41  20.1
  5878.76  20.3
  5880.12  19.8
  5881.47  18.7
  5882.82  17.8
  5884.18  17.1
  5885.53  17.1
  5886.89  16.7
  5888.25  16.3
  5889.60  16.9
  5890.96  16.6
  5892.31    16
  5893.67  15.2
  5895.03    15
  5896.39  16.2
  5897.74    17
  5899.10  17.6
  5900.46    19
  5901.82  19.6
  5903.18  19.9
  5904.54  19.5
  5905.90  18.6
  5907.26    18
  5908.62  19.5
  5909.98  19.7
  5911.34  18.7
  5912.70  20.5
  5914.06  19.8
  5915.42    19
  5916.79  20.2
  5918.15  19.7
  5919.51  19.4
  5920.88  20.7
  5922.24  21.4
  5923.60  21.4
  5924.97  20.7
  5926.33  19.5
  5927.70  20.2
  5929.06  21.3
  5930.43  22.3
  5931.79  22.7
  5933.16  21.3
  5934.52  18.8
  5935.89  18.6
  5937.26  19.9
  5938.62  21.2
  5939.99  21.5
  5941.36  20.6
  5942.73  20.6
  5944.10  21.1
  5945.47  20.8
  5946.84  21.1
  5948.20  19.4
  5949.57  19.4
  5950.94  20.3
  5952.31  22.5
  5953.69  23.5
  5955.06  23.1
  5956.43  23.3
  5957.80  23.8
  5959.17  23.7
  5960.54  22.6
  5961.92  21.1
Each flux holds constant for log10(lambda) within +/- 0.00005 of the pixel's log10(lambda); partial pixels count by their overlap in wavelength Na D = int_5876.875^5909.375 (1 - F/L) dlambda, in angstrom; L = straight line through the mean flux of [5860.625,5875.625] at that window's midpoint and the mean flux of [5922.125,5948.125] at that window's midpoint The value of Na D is 6.0 angstrom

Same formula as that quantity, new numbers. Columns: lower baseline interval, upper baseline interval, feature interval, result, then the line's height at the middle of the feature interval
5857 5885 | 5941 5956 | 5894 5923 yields 3.0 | 21.2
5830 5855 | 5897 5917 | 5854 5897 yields 1.4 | 20.4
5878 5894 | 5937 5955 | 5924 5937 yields -0.3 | 20.1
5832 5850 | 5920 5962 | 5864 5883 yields 0.3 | 21.9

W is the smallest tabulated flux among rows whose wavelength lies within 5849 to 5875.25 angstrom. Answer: 19.7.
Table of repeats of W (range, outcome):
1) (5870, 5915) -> 15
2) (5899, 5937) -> 17.6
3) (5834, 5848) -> 21.5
